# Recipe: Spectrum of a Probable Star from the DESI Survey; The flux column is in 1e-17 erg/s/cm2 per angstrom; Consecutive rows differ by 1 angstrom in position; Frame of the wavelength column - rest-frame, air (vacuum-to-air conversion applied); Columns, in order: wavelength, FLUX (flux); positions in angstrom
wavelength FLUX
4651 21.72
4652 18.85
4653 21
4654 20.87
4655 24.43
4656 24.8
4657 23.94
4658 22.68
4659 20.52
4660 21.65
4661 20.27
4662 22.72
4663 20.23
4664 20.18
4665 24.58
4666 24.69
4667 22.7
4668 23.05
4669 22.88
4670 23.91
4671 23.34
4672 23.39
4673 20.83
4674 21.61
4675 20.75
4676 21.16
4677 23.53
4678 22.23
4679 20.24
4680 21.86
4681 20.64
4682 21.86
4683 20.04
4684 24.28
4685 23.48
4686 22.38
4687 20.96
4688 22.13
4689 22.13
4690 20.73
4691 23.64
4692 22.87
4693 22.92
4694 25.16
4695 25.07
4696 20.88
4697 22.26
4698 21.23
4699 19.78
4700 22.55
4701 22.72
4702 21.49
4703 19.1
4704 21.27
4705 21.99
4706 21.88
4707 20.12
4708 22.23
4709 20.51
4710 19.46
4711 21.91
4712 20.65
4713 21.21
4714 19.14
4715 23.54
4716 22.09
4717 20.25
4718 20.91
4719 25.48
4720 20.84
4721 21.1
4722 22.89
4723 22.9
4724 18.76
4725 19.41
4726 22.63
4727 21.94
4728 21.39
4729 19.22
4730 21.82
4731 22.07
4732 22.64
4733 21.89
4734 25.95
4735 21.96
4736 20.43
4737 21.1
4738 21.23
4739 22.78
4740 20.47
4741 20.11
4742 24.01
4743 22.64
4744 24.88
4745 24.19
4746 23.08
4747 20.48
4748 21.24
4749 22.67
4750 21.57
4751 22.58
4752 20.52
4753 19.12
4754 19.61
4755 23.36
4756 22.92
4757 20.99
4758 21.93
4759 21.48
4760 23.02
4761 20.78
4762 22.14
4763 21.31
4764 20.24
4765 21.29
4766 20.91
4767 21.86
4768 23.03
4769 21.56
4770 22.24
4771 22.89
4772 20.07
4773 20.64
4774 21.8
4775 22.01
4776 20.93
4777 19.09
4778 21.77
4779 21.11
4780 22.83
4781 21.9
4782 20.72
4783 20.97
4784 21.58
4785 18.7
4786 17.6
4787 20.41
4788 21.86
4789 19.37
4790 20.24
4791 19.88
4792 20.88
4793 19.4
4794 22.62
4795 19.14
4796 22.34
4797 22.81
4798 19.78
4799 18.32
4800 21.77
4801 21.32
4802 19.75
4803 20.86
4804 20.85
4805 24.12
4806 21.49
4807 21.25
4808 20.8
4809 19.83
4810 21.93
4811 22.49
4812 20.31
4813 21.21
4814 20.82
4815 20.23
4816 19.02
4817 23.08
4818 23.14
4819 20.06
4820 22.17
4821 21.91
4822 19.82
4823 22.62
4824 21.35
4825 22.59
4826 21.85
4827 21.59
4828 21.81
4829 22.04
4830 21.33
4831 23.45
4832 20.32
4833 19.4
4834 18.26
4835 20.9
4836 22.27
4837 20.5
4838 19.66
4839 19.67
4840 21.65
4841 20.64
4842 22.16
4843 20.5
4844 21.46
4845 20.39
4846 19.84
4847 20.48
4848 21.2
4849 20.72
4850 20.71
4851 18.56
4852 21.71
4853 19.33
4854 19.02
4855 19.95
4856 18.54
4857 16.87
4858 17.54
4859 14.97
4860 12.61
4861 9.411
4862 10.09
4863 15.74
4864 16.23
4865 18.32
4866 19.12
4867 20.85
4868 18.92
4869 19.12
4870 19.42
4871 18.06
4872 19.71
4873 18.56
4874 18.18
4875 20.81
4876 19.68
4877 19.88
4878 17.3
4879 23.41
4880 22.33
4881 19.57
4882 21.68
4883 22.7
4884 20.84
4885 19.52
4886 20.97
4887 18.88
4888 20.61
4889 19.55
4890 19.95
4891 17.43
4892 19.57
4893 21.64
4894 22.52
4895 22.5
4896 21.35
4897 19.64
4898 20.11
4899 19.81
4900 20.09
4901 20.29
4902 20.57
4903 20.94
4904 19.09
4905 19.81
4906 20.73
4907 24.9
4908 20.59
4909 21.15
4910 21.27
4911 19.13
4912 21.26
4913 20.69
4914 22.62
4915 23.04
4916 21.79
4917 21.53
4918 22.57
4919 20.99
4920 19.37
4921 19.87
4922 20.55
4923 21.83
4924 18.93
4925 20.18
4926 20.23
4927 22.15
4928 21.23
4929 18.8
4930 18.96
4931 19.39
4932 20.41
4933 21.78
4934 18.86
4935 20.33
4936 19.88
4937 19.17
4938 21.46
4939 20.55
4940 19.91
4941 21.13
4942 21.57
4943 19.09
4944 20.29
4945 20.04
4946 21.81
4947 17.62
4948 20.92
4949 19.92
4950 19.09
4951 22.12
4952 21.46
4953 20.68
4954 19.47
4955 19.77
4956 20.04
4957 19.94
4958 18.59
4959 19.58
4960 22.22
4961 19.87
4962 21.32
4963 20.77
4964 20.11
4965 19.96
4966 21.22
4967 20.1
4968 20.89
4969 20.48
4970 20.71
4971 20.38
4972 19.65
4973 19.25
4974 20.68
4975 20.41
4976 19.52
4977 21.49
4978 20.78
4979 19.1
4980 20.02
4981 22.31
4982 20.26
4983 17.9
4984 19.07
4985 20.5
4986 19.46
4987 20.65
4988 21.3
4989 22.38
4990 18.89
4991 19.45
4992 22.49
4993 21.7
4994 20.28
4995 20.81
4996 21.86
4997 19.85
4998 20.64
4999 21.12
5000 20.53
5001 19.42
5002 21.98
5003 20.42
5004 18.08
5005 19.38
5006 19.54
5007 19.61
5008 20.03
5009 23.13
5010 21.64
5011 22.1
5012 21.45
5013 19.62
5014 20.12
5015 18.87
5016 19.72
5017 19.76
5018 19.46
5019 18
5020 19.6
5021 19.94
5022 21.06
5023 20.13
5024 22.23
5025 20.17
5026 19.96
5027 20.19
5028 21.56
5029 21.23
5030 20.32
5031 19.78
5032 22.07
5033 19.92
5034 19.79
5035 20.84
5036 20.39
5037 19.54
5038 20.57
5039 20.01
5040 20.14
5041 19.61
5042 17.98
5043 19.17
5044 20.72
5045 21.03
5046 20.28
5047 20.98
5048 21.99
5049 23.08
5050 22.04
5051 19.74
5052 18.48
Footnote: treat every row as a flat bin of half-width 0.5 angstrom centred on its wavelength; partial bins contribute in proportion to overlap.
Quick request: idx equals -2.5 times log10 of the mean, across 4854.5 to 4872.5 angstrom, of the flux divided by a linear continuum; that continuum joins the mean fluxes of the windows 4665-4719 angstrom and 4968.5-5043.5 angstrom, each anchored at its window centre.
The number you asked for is 0.234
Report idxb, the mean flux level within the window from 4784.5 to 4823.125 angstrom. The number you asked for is 20.9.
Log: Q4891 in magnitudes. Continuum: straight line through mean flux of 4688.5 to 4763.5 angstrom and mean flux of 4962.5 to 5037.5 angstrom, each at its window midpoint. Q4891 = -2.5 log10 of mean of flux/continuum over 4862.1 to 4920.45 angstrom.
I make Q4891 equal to 0.037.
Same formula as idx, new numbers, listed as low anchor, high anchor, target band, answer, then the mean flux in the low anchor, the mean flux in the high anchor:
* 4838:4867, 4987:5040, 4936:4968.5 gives -0.033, 18.5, 20.4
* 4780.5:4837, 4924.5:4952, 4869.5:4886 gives 0.026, 21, 20.3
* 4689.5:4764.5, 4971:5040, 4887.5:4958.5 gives 0.014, 21.8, 20.4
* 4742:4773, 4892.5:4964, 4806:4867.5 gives 0.069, 21.8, 20.6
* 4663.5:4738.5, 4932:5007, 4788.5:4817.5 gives 0.021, 21.9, 20.3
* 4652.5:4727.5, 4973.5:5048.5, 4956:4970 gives 0.011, 21.9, 20.4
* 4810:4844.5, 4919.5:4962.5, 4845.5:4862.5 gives 0.182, 21.2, 20.2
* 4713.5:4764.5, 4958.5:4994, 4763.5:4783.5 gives 0.009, 21.8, 20.4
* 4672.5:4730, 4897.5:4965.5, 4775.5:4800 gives 0.031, 21.7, 20.5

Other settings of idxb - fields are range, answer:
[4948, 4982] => 20.4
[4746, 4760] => 21.5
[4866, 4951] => 20.4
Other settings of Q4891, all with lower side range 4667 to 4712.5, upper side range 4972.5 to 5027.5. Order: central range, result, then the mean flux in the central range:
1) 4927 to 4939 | 0.029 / 20.1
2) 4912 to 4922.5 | -0.028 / 21.3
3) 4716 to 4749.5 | -0.010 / 21.9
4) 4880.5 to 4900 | 0.023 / 20.5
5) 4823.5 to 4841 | 0.006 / 21.1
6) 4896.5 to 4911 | 0.013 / 20.6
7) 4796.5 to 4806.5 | 0.013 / 21.1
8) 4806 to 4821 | 0.005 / 21.2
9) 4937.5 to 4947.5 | 0.015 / 20.3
